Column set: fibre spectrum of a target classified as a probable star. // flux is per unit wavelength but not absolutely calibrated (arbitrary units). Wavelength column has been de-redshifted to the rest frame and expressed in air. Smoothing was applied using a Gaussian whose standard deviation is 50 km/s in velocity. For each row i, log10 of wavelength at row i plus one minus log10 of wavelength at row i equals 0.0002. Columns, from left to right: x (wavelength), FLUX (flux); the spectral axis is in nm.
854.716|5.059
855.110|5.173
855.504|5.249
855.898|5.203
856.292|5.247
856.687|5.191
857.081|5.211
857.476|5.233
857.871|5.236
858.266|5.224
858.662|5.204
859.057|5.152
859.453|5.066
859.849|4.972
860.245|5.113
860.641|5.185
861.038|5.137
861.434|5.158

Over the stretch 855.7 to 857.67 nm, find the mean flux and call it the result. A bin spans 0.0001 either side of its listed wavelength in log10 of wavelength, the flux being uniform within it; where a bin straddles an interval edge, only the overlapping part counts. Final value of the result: 5.22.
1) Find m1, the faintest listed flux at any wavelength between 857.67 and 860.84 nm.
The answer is 4.972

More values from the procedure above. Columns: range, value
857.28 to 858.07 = 5.233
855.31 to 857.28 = 5.191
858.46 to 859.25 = 5.152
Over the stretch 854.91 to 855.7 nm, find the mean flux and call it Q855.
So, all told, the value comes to 5.21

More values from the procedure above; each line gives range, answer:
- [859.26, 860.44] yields 5.05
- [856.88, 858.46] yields 5.23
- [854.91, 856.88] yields 5.21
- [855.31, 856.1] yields 5.23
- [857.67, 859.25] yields 5.2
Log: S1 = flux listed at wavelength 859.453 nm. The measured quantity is 5.066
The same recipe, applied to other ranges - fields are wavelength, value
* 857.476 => 5.233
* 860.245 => 5.113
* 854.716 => 5.059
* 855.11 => 5.173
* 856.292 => 5.247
